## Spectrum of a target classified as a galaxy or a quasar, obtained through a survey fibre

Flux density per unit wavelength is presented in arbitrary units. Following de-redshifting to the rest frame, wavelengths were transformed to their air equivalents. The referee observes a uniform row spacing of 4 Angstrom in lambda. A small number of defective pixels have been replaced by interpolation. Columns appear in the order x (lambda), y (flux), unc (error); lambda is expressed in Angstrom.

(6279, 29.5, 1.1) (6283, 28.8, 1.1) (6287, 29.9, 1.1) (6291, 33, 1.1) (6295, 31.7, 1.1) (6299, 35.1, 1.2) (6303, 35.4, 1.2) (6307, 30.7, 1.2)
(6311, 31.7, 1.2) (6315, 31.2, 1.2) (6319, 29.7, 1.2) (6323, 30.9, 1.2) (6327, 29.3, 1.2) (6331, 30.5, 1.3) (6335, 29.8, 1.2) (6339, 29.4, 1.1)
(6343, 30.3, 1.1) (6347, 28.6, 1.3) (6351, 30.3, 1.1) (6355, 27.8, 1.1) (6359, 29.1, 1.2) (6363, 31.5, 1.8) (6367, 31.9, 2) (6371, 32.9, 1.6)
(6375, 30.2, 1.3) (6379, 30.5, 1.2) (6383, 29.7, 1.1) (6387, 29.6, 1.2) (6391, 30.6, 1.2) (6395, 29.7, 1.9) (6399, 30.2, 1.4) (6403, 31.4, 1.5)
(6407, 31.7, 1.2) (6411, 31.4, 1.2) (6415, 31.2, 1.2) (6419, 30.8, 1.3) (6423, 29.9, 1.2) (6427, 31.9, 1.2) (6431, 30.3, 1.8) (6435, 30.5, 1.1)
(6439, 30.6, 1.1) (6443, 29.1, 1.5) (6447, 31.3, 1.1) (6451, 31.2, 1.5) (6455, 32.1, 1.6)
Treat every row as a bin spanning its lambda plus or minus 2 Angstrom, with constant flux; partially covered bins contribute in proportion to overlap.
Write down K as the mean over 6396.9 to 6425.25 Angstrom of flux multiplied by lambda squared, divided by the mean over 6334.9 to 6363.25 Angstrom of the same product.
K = 1.07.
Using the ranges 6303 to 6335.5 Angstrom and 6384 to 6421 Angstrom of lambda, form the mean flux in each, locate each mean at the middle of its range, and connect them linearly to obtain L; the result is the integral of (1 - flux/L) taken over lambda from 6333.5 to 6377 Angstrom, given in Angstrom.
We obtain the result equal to 0.8 Angstrom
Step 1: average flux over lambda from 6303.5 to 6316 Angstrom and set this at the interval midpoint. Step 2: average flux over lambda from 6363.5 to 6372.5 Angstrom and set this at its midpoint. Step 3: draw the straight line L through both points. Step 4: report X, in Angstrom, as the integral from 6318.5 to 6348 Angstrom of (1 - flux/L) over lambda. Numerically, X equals 1.9 Angstrom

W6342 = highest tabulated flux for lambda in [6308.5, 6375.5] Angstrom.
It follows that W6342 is 32.9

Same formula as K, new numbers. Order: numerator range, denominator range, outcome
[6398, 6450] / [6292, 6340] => 1.02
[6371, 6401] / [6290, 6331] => 0.98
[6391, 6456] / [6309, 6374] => 1.04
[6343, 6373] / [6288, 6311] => 0.94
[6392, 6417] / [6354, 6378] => 1.02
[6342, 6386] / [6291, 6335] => 0.97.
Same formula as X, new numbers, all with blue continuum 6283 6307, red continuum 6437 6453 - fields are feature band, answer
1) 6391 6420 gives 0.15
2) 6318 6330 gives 0.77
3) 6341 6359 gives 1.44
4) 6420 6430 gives -0.01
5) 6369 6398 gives 0.83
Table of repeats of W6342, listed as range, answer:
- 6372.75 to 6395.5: 30.6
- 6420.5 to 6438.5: 31.9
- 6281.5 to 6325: 35.4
